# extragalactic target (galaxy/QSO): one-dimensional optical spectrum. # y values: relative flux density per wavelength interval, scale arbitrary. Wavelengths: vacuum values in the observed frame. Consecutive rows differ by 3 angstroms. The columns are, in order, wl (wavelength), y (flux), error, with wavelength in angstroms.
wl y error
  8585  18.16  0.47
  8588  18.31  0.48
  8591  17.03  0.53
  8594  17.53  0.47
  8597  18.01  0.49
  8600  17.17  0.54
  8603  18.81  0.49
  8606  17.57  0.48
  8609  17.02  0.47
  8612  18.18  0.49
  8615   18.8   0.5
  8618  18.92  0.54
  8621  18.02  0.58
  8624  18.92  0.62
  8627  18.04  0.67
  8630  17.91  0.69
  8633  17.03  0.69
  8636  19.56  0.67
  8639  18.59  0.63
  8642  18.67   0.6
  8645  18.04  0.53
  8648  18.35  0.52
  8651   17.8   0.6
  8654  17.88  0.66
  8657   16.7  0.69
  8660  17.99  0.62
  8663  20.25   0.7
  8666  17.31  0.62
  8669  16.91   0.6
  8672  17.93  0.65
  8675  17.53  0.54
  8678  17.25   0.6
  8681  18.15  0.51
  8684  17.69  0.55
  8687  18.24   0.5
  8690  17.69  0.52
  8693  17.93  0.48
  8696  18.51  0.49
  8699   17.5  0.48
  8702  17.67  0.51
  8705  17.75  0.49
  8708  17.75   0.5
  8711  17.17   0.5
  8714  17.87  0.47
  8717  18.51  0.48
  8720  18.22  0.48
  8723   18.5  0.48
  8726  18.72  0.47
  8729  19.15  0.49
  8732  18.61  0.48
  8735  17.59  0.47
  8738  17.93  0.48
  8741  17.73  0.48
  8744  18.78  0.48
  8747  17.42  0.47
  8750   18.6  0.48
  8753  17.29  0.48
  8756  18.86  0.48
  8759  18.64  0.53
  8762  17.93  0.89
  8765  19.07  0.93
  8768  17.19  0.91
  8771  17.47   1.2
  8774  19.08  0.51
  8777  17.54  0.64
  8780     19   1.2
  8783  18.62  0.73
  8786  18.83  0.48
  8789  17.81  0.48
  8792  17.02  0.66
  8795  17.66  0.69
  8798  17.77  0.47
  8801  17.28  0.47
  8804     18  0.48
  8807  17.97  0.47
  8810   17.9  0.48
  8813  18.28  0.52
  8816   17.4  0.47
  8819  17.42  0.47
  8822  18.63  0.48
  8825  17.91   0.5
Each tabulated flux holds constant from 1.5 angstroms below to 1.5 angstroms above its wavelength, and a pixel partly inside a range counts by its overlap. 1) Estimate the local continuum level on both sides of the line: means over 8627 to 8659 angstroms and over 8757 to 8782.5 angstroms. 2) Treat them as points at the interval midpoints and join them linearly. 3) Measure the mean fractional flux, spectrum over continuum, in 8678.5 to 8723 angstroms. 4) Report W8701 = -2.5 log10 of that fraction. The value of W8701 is 0.01 mag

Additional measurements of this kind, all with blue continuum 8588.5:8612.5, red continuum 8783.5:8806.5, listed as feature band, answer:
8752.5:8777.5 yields -0.023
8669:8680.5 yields 0.012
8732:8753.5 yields -0.013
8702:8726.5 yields -0.016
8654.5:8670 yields -0.009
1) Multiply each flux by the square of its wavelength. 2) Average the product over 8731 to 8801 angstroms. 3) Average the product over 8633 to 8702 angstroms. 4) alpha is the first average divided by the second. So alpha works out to 1.0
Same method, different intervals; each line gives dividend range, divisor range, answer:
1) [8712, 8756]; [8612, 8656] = 1.02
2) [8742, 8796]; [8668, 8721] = 1.04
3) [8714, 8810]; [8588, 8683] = 1.04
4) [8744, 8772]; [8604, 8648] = 1.02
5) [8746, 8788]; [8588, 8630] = 1.05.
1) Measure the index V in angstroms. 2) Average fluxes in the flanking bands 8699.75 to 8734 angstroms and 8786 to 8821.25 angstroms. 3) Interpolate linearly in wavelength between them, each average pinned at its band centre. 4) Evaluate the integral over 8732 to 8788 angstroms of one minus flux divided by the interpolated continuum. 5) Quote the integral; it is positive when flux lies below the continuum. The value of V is -0.8 angstroms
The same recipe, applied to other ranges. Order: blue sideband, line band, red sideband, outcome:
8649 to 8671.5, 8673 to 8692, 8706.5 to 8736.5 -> 0.23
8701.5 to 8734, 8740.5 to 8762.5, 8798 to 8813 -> -0.17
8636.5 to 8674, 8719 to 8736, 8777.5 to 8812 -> -0.45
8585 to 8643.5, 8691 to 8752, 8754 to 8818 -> -0.04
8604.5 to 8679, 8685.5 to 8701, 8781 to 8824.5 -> 0.04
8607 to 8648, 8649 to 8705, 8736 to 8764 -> 1.20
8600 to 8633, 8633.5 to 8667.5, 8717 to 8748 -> -0.15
